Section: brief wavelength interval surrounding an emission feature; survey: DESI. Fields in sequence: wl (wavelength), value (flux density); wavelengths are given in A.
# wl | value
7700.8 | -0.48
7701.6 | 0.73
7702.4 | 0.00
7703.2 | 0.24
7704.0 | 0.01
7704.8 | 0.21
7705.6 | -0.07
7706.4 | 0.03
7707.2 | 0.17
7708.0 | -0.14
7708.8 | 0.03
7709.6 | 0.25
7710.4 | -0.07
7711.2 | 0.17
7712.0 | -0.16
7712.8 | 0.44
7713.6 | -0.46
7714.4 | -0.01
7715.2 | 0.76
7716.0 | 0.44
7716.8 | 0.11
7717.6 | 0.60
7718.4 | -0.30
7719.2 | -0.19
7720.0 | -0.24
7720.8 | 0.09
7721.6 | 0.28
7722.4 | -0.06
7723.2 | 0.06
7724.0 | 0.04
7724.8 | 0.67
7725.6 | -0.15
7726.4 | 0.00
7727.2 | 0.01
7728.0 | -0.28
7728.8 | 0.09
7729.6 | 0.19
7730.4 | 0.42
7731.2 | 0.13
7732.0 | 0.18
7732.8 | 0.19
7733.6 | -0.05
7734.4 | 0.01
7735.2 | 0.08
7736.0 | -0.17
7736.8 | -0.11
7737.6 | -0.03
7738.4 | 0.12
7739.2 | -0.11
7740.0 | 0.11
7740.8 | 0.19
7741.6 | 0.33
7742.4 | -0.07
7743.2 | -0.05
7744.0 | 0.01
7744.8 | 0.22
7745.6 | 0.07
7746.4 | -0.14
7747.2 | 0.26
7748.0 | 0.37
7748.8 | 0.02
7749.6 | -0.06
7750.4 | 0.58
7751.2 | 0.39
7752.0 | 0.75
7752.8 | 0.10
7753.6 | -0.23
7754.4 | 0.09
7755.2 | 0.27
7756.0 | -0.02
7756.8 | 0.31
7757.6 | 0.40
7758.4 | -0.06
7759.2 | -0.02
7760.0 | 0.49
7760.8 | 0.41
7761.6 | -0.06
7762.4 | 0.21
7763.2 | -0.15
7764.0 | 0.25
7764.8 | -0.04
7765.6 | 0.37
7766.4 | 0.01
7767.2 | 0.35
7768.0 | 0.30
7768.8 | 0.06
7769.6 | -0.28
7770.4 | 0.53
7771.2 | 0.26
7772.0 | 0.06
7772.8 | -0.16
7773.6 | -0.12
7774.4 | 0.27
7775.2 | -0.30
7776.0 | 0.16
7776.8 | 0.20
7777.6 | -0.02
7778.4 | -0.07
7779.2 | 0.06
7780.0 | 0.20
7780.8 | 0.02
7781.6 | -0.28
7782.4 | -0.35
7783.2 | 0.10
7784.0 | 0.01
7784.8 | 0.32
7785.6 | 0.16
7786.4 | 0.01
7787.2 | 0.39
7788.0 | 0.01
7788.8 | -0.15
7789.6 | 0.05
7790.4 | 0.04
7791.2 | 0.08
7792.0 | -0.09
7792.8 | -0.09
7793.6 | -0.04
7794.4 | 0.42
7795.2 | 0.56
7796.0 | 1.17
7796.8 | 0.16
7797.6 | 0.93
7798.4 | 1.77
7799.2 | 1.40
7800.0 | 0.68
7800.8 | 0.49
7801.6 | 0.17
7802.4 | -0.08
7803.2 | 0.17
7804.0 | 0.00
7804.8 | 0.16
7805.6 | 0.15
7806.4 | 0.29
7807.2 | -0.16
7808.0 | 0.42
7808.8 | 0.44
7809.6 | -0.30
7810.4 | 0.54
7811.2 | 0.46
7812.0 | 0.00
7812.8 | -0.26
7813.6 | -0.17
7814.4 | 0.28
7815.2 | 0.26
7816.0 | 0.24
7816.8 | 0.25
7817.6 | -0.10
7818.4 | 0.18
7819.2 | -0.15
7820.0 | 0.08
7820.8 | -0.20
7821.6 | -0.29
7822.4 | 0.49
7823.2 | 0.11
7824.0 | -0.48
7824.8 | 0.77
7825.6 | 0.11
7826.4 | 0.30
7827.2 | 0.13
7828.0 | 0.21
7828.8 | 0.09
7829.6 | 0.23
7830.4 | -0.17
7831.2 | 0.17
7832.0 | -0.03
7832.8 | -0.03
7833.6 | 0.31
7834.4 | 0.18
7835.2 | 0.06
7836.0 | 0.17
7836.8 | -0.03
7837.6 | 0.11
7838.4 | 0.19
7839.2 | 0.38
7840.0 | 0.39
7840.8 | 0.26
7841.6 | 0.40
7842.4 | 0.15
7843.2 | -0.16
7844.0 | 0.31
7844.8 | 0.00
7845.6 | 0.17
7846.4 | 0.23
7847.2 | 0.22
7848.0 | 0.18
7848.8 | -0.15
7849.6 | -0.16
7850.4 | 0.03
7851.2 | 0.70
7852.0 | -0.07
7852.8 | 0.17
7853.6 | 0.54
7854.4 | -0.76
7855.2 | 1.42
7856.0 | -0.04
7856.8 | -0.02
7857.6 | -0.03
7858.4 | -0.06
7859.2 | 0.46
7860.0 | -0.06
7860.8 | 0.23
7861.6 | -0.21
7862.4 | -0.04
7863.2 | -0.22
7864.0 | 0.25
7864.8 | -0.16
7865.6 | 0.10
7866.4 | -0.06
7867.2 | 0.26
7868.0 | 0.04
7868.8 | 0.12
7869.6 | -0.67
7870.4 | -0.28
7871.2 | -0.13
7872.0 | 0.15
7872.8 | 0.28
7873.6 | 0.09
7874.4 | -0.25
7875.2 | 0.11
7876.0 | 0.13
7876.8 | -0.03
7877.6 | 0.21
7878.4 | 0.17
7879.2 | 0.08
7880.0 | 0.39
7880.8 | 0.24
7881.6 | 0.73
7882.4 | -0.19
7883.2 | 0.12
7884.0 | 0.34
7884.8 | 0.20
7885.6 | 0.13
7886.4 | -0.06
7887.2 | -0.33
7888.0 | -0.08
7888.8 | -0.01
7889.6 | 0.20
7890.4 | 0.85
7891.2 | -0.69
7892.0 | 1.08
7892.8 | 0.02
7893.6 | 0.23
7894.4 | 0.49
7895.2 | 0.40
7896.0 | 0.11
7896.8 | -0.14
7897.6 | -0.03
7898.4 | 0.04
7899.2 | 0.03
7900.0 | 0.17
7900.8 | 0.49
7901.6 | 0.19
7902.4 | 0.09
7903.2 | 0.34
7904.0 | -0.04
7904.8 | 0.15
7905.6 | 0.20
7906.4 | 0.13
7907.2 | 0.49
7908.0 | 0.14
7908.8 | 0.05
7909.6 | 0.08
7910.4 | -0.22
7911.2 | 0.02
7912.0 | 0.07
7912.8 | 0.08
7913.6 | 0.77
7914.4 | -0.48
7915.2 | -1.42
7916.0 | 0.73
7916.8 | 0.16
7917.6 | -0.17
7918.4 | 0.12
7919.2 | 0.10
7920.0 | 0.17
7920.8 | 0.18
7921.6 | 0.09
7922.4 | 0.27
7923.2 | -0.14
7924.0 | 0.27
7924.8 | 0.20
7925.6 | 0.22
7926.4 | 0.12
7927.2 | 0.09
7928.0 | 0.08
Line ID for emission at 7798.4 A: Hgamma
